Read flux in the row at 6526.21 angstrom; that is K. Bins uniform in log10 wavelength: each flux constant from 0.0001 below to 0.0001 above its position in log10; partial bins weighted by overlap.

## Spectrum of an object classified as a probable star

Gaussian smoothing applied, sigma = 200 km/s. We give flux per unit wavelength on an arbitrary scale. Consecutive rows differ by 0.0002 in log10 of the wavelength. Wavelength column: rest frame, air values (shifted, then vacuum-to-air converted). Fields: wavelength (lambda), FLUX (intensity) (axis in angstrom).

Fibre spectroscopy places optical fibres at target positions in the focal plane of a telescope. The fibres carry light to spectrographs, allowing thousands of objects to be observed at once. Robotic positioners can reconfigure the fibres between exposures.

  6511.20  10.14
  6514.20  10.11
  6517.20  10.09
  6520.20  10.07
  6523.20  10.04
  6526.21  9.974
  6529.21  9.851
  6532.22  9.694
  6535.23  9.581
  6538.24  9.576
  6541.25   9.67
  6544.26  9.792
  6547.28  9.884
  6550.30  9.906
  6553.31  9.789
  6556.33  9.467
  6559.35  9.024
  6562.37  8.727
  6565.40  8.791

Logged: 9.974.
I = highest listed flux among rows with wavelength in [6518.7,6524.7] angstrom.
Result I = 10.07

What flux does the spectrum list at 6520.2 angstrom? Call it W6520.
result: 10.07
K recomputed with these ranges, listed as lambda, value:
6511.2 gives 10.14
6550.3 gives 9.906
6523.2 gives 10.04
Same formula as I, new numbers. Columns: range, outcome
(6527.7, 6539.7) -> 9.851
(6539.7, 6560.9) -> 9.906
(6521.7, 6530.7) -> 10.04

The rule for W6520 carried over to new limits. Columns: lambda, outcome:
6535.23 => 9.581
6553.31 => 9.789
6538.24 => 9.576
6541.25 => 9.67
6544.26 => 9.792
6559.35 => 9.024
